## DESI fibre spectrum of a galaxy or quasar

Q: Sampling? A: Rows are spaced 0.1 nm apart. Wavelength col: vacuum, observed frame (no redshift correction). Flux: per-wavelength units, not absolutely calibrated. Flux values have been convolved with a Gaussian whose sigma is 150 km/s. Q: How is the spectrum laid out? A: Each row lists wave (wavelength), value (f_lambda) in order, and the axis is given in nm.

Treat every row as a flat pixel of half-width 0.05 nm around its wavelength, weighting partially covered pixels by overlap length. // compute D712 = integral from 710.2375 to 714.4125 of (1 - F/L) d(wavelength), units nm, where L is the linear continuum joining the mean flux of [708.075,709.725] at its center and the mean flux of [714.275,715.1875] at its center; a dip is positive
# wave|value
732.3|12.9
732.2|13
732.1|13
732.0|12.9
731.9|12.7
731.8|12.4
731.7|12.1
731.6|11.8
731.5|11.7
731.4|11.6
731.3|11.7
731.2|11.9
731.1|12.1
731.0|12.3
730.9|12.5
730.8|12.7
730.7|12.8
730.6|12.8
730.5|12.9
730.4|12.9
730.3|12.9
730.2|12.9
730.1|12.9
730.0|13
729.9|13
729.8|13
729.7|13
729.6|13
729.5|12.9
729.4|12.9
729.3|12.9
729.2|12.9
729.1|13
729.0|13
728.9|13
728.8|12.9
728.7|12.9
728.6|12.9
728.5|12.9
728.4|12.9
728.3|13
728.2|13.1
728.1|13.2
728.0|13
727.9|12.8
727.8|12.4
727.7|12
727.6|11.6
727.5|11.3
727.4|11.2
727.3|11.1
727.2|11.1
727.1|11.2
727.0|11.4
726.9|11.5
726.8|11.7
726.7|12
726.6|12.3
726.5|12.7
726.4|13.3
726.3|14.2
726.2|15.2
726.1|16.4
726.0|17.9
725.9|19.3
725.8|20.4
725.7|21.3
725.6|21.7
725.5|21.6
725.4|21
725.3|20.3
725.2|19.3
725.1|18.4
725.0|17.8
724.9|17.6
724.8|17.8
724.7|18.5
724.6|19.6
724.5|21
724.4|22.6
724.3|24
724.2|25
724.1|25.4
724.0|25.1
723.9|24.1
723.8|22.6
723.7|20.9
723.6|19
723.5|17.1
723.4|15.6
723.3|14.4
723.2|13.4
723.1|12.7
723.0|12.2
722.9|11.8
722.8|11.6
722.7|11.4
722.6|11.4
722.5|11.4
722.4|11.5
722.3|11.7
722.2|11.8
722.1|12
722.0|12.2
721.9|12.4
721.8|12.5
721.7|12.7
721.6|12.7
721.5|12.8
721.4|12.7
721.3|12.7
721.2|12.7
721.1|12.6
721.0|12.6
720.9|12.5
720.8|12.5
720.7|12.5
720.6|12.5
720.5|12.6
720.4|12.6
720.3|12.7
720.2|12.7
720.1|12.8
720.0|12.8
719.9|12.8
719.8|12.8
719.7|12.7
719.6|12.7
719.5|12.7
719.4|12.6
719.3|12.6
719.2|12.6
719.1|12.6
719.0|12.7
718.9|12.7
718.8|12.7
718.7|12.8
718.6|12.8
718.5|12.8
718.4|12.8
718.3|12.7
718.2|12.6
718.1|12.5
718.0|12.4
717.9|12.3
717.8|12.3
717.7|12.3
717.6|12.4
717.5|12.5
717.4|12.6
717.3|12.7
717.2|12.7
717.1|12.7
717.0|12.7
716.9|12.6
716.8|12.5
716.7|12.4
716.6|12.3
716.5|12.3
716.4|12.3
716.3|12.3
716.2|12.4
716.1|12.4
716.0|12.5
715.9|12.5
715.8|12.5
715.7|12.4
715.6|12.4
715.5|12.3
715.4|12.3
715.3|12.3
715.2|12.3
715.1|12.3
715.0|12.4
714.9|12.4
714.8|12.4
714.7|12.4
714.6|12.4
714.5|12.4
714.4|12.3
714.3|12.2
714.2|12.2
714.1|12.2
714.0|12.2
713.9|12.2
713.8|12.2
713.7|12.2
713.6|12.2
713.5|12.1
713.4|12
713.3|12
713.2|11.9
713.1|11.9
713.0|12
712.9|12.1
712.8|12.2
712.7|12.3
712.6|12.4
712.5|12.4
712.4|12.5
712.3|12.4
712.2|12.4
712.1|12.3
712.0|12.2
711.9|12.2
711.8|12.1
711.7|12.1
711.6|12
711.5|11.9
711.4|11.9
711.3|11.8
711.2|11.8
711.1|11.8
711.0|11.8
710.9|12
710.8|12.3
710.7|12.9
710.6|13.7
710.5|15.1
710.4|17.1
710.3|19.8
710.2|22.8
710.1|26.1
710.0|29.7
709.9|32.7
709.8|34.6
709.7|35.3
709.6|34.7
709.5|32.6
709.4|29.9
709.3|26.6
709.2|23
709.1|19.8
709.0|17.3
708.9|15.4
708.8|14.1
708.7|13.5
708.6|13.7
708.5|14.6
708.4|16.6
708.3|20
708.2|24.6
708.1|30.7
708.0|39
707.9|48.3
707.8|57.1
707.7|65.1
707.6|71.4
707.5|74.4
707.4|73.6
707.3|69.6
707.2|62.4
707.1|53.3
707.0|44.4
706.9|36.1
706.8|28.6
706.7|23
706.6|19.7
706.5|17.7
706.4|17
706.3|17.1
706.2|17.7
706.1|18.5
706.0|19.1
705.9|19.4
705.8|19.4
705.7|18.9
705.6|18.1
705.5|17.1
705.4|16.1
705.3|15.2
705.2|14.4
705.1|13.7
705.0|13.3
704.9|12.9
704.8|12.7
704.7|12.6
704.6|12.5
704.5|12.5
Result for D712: 0.94 nm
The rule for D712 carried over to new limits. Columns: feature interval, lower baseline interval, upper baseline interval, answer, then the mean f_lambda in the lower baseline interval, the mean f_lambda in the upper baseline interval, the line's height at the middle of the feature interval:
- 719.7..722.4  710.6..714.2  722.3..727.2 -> 0.52 nm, 12.2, 16.9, 15.5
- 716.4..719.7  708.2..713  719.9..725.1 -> 0.71 nm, 17.4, 15.2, 16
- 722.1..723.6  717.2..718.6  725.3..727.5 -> 0.13 nm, 12.5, 15.2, 14.1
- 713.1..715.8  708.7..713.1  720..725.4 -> 0.73 nm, 17.4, 15.5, 16.8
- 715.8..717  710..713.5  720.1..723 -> 0.05 nm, 13.6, 12.3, 13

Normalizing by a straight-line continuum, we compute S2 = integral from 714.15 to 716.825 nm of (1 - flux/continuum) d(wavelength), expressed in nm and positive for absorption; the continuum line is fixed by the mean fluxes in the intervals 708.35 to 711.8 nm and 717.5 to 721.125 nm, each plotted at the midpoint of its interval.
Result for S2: 0.51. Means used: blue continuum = 19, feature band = 12.4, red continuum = 12.6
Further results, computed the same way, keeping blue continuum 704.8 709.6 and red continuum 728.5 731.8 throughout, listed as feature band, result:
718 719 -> 0.39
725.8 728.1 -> 0.28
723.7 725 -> -0.38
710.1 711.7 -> 0.74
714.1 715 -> 0.43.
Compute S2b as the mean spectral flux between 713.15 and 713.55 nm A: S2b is 12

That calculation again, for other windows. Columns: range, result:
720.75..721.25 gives 12.6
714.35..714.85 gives 12.4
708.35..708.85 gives 14.5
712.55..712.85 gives 12.3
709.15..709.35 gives 24.8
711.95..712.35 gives 12.3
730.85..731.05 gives 12.4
